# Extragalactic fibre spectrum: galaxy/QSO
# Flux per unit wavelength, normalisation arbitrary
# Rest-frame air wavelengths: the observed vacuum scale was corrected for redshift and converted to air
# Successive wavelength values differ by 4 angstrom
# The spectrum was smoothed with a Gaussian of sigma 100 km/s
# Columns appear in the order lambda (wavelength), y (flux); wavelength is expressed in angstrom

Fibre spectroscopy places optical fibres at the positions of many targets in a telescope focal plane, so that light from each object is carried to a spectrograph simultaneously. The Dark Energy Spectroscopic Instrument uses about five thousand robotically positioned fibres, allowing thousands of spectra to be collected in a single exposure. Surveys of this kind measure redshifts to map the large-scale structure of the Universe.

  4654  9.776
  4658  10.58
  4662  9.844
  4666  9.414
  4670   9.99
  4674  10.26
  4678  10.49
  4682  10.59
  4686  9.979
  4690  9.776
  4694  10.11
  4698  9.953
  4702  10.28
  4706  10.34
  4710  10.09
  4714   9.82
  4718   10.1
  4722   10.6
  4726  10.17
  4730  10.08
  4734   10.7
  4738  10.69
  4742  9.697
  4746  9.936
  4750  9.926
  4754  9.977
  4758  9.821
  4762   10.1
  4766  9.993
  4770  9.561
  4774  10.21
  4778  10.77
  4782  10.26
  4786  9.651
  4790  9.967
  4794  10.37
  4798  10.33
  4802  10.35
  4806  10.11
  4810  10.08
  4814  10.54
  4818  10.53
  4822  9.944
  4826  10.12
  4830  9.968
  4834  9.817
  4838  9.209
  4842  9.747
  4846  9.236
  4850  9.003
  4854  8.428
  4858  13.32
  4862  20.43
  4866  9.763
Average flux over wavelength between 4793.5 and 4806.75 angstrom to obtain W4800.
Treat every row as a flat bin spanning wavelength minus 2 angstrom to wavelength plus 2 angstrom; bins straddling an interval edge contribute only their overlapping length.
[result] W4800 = 10.3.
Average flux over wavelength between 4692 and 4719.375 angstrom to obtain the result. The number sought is 10.1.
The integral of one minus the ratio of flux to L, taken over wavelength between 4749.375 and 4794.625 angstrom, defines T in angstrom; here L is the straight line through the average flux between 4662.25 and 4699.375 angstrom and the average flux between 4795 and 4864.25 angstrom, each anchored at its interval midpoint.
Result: 1.6 angstrom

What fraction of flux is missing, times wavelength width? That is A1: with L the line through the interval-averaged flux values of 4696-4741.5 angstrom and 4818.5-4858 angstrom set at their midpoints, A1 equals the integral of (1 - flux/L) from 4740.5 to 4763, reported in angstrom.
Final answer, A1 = 0.4 angstrom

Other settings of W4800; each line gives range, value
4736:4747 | 10.1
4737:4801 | 10.1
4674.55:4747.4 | 10.2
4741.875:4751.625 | 9.88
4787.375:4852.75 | 9.94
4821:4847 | 9.73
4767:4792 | 10.1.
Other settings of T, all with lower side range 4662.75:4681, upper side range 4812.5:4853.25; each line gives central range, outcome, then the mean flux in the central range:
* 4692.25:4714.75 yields -0.3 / 10.1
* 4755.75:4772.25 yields 0.0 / 9.88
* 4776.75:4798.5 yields -0.8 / 10.2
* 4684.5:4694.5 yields 0.1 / 9.93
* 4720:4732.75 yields -0.5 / 10.3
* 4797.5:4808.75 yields -0.5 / 10.2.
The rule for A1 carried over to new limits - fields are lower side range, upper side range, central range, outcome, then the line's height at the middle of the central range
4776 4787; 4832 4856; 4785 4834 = -1.8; 9.81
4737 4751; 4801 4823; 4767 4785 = 0.0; 10.1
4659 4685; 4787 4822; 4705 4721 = 0.1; 10.2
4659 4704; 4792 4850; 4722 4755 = -0.5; 10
